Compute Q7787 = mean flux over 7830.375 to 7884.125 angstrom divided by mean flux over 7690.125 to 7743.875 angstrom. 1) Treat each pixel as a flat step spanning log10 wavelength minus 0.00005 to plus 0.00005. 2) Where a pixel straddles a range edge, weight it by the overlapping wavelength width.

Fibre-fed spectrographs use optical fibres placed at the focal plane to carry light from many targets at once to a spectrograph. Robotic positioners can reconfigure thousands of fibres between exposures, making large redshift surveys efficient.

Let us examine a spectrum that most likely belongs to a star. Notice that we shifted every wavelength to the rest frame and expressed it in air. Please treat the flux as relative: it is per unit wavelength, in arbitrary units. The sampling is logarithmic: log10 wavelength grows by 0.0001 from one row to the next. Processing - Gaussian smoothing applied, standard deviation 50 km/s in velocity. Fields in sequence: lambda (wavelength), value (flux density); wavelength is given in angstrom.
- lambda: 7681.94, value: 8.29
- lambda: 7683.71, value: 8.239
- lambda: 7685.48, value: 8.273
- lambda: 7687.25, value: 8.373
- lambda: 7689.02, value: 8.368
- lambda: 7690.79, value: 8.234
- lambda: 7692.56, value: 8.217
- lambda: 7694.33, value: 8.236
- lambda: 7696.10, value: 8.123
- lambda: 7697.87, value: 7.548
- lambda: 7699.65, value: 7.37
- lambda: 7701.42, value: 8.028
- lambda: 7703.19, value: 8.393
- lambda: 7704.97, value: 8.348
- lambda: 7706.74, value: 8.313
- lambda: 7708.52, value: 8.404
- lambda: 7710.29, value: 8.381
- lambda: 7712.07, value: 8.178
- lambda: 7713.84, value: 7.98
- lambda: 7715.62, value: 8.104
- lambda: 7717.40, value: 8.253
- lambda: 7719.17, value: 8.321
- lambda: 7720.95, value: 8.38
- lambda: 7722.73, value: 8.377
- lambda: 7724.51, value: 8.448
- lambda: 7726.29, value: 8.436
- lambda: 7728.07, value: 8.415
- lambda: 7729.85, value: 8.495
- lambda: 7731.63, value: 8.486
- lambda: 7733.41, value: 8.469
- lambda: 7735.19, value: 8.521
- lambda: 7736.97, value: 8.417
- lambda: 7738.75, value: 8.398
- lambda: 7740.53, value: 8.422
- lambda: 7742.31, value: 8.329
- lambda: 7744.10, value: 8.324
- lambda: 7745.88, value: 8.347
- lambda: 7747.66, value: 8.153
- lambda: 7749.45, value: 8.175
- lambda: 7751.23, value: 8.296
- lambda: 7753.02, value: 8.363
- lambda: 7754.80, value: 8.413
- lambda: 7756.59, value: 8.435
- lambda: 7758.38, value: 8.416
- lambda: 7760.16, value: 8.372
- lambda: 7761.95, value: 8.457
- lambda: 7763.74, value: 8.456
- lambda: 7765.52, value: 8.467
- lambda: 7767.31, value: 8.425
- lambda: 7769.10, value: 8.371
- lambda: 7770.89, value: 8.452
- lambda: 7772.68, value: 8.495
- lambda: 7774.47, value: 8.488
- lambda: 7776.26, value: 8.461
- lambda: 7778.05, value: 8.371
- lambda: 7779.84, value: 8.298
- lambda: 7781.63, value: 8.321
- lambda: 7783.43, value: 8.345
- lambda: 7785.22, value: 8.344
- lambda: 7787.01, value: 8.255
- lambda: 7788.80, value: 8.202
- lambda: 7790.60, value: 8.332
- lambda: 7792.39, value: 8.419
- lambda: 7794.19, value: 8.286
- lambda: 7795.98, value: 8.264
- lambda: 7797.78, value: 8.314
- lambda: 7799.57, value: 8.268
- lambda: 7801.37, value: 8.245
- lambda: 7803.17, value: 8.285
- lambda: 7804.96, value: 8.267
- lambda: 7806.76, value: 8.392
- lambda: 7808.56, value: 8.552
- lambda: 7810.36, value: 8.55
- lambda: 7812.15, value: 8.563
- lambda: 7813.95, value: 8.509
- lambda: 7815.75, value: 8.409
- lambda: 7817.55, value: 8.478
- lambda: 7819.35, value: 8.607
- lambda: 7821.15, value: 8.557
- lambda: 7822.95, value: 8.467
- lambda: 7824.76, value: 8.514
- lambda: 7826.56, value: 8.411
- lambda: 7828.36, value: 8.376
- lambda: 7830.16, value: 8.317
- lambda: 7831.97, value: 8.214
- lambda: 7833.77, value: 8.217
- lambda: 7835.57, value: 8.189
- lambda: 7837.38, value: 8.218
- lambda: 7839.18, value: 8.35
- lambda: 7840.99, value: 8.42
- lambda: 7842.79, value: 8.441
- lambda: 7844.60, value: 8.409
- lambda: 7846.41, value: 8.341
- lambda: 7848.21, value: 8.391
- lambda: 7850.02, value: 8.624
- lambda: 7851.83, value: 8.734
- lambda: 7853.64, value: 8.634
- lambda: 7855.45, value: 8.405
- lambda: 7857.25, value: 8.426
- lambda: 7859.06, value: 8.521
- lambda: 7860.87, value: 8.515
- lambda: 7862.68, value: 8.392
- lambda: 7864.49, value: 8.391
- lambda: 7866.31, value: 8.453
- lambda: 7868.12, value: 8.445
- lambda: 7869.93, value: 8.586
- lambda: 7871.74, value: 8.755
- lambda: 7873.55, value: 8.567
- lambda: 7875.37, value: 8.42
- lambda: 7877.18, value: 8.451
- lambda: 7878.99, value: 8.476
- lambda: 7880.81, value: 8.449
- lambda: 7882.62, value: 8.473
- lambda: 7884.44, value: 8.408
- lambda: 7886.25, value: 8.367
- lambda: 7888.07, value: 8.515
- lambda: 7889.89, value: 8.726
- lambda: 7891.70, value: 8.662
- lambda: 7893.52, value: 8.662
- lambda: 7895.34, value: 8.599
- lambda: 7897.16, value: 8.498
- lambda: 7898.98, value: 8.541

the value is 1.02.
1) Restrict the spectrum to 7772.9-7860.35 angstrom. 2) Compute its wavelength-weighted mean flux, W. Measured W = 8.4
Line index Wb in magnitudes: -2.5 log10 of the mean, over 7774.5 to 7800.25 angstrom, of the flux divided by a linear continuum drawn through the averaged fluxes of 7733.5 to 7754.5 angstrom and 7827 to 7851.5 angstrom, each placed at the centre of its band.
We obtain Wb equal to 0.00 mag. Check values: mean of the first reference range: 8.35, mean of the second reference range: 8.36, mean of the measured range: 8.33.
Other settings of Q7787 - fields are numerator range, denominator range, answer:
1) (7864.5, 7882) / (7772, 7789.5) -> 1.02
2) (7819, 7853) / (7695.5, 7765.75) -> 1.01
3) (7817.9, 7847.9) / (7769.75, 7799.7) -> 1.00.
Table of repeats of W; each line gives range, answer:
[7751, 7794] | 8.38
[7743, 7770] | 8.36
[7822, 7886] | 8.44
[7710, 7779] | 8.37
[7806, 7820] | 8.51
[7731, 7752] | 8.36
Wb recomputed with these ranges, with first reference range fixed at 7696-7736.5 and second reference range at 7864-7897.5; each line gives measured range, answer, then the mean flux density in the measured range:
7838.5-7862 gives 0.00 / 8.48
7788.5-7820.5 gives 0.00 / 8.39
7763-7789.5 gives 0.00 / 8.39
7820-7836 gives 0.01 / 8.37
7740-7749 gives 0.00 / 8.3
